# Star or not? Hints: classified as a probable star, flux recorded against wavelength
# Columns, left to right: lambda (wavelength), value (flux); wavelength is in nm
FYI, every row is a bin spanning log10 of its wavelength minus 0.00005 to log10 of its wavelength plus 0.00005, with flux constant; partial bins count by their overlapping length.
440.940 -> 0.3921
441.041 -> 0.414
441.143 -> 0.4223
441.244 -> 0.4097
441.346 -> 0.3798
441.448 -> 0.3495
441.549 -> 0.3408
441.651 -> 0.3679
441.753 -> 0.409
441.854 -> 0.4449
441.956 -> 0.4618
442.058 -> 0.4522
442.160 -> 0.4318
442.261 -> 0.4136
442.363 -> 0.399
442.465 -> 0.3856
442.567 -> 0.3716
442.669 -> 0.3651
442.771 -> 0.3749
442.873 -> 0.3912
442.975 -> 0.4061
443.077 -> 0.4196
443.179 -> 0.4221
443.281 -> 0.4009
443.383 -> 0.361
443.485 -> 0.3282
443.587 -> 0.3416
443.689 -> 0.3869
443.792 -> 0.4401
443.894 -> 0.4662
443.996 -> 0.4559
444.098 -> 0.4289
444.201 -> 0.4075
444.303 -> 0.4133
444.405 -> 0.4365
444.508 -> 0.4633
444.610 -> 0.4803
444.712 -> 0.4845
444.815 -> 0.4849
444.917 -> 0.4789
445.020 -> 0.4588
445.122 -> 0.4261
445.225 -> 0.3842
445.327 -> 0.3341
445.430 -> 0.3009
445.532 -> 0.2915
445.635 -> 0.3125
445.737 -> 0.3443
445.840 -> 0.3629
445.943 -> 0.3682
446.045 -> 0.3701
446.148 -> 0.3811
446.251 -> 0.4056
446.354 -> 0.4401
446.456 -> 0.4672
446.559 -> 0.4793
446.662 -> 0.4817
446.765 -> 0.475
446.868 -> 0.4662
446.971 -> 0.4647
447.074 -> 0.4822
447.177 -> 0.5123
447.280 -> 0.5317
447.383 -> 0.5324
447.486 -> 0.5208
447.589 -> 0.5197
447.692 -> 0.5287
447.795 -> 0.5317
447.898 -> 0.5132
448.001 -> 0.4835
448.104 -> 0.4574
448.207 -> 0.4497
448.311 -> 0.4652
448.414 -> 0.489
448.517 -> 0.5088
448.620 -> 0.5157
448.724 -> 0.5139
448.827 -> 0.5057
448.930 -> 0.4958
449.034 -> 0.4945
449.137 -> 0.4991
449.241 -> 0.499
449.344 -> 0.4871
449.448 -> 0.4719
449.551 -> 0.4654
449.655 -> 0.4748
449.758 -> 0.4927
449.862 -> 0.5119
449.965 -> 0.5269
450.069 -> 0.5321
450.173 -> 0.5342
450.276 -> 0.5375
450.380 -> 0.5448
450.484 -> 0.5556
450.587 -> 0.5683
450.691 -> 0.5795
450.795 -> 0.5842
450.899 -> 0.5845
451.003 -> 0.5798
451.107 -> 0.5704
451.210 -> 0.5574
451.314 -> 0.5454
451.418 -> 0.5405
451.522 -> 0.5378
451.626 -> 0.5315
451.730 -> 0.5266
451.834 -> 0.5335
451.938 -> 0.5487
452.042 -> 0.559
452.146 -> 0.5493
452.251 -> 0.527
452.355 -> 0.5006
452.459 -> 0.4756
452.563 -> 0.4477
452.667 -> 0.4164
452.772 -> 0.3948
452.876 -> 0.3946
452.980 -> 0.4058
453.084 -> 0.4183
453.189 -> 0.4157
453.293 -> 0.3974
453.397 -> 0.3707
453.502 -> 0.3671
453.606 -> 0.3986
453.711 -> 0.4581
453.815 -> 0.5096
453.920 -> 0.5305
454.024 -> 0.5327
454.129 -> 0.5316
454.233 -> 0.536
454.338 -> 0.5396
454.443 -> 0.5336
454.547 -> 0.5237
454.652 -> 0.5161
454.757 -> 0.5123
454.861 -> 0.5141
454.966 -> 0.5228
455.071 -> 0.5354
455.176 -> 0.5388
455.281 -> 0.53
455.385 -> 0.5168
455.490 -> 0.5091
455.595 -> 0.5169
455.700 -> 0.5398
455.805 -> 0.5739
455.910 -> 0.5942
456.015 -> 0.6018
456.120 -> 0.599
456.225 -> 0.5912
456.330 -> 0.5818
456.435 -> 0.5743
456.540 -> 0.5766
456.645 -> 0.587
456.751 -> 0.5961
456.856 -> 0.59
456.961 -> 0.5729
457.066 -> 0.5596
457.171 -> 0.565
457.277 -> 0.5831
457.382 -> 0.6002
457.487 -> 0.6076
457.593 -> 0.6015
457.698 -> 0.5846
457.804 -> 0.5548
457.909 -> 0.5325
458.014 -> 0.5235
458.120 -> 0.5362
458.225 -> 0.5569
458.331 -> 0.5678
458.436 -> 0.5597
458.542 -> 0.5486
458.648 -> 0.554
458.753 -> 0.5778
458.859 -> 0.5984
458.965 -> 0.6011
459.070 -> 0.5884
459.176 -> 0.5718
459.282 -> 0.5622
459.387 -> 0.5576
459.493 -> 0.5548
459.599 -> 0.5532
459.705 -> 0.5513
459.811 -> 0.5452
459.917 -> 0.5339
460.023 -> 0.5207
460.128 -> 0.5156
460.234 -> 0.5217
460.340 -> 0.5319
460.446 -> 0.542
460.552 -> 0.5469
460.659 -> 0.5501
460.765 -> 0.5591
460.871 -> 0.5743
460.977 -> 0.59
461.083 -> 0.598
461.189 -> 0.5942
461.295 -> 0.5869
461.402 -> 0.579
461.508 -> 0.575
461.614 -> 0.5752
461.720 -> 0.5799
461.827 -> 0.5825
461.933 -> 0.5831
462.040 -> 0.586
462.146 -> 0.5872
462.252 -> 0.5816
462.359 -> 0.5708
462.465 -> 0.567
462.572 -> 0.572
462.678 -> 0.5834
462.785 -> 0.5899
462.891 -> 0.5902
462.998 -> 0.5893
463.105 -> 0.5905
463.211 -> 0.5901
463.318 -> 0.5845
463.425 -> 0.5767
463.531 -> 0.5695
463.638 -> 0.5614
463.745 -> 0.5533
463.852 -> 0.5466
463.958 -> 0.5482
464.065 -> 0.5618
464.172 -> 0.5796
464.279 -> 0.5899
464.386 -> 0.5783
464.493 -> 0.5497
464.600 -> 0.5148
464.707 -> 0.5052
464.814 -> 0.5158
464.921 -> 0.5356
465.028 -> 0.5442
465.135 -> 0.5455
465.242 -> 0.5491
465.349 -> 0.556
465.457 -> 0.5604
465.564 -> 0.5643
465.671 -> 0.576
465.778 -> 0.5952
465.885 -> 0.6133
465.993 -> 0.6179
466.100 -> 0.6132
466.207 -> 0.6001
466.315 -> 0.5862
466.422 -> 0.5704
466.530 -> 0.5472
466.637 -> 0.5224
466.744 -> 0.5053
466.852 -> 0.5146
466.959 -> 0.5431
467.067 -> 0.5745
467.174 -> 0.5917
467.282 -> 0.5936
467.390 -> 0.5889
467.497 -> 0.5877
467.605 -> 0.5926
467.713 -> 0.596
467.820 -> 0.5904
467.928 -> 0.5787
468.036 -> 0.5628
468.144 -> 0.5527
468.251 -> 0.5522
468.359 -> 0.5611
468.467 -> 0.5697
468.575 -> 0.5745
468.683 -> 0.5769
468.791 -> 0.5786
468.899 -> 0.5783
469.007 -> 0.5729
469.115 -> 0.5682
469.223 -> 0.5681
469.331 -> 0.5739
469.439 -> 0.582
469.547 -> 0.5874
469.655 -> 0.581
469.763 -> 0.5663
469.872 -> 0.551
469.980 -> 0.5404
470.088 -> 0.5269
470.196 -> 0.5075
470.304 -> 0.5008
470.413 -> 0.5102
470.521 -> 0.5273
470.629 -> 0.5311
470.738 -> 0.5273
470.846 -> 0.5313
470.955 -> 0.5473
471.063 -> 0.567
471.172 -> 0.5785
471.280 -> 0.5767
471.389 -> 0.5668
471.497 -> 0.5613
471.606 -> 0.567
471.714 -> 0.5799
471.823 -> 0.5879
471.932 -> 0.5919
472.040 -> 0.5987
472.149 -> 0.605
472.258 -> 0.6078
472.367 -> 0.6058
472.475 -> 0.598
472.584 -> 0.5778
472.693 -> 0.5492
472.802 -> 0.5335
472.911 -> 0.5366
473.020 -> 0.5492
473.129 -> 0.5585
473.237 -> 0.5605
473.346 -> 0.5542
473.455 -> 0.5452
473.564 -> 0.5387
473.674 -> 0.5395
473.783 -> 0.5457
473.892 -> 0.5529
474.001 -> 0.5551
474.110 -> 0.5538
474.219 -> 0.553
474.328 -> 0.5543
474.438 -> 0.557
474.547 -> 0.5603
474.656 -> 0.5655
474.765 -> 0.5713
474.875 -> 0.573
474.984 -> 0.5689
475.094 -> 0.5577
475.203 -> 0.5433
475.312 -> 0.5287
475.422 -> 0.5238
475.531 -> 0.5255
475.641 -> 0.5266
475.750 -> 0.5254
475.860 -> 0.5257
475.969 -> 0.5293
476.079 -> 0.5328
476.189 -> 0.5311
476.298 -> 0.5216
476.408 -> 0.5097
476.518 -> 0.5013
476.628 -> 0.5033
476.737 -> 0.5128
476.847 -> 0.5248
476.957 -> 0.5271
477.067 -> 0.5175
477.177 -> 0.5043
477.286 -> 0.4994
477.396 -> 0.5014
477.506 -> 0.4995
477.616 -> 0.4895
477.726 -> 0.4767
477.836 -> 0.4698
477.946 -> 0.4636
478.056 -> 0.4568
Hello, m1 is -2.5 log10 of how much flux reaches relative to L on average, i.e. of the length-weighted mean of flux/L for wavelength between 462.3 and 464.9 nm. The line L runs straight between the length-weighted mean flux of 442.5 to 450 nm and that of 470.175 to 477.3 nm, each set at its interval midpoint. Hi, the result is -0.113 mag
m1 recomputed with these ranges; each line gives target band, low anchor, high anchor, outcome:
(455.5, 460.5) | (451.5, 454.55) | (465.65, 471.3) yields -0.118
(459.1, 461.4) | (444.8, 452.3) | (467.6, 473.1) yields -0.054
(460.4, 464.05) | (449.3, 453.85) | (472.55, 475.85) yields -0.105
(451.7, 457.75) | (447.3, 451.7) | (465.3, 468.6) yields 0.030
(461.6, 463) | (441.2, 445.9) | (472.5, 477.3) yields -0.198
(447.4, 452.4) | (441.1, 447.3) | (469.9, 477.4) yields -0.189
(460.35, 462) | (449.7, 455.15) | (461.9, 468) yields -0.043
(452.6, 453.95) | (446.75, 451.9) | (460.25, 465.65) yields 0.256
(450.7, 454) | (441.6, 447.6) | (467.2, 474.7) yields -0.065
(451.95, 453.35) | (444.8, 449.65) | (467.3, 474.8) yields 0.056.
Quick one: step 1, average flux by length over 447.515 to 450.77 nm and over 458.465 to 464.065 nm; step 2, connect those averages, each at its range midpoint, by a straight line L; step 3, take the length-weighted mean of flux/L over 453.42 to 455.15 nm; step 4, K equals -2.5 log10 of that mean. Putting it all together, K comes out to 0.07 mag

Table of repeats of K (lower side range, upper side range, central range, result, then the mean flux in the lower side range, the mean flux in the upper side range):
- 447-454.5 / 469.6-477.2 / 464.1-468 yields -0.065 mag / 0.502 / 0.548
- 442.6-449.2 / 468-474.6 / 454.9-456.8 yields -0.150 mag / 0.441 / 0.56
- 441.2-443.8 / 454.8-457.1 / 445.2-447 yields 0.113 mag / 0.394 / 0.56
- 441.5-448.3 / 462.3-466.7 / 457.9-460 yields -0.061 mag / 0.428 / 0.568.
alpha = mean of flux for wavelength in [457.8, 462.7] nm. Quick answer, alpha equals 0.564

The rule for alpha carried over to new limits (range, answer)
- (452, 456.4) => 0.501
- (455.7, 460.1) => 0.57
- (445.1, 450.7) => 0.47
